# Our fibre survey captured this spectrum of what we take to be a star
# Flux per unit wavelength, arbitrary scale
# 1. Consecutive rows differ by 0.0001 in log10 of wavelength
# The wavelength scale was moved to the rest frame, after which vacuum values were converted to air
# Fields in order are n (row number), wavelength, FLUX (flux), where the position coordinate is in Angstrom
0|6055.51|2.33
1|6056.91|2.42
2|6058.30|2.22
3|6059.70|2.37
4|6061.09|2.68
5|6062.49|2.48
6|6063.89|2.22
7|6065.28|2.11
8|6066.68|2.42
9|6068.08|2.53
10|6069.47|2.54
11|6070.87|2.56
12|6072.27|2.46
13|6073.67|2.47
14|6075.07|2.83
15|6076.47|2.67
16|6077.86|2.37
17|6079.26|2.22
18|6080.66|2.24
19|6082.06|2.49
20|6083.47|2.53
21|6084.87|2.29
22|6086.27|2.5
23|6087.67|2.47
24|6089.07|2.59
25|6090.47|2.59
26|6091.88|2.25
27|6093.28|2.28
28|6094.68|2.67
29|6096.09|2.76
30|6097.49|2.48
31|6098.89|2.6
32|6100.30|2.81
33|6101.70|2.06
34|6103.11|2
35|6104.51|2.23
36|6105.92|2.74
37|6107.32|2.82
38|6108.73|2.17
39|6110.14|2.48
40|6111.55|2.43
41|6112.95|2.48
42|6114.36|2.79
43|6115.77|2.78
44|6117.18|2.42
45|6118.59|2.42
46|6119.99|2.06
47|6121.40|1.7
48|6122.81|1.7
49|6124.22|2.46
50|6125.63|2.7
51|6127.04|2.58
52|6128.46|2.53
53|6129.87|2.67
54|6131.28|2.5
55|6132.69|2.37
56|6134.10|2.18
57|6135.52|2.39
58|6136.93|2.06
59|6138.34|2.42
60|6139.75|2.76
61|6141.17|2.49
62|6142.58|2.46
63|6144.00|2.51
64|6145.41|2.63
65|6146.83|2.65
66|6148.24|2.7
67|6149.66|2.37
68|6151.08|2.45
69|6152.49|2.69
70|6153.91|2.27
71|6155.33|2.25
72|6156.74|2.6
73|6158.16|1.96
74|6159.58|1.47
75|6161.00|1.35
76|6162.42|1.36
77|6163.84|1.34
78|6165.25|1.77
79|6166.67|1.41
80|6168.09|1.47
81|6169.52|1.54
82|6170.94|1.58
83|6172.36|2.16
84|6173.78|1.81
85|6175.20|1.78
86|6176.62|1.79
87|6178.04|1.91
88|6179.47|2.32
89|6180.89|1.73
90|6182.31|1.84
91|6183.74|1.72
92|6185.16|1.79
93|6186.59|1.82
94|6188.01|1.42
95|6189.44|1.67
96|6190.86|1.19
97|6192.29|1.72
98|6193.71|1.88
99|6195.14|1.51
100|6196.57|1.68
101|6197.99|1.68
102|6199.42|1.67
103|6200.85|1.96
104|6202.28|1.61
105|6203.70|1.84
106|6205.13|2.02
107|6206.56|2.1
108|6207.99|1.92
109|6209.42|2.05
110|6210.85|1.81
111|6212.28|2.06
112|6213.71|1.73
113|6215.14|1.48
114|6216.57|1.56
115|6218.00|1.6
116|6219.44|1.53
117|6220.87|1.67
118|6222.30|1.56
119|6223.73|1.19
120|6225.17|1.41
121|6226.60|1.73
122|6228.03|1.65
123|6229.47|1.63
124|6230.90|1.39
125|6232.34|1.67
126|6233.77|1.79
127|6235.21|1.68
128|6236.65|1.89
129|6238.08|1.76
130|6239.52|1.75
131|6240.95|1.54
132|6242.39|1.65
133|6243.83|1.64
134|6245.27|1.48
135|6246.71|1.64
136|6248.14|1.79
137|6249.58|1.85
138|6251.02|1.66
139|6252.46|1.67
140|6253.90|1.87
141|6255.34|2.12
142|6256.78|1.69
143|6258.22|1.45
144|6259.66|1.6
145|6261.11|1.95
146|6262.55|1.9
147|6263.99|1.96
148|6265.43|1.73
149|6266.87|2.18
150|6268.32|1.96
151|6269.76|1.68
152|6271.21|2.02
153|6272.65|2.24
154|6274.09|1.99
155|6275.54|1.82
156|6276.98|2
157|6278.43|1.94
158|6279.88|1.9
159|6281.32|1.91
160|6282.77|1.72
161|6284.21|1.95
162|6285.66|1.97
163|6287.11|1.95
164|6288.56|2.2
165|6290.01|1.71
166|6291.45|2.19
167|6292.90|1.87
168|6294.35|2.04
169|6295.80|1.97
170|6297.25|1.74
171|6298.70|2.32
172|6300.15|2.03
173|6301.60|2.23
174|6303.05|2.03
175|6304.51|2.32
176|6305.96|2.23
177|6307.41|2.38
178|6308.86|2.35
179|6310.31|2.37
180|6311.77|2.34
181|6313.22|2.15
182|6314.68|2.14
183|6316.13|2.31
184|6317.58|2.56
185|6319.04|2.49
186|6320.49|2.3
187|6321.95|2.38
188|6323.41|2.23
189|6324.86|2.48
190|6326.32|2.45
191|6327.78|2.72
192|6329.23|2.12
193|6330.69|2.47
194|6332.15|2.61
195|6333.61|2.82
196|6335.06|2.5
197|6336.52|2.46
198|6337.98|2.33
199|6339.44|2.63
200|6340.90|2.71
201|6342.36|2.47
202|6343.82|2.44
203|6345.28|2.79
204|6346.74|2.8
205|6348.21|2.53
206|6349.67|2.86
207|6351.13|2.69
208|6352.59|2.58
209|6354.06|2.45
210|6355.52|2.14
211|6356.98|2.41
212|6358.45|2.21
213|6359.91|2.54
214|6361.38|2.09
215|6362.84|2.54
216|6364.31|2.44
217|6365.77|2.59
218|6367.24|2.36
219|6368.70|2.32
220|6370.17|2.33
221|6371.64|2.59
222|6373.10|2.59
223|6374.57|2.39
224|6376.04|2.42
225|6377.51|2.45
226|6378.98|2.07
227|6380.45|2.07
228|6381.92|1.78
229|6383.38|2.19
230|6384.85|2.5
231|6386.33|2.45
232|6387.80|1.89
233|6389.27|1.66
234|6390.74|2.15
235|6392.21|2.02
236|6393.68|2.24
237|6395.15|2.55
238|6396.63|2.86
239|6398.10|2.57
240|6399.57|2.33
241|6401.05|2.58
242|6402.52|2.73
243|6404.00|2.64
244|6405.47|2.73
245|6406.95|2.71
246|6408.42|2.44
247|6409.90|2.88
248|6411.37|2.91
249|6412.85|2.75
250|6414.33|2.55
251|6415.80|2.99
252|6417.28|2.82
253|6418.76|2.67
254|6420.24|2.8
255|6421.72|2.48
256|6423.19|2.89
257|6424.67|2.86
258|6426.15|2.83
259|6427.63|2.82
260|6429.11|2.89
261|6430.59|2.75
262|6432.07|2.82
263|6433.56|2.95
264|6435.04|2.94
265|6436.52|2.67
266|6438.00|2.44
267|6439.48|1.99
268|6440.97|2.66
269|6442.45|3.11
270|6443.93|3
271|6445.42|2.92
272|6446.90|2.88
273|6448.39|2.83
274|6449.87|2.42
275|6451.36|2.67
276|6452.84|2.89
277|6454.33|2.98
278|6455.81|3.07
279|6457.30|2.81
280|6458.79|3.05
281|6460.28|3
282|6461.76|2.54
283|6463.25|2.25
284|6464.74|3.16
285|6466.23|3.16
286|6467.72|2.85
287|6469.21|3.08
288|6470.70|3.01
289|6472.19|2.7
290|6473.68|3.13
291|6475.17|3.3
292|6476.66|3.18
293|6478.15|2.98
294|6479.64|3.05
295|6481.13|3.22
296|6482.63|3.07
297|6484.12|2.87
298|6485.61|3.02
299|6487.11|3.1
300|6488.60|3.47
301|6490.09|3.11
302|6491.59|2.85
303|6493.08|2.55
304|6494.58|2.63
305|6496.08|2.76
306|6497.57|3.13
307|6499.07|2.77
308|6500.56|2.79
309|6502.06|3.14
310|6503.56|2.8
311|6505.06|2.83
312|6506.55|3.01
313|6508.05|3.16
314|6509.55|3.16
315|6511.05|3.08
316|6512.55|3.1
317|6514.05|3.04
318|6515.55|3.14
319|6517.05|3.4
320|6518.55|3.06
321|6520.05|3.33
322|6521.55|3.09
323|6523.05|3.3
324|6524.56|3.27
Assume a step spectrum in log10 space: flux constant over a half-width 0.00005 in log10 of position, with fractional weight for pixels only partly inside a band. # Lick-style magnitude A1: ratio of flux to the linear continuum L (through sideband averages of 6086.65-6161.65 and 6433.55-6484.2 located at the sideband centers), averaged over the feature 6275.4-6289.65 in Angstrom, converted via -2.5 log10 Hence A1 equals 0.33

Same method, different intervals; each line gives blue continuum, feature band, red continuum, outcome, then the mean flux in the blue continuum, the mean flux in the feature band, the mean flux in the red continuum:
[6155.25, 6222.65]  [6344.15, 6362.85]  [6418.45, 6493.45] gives -0.029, 1.74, 2.51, 2.88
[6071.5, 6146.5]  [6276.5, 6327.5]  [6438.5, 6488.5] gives 0.246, 2.45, 2.15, 2.91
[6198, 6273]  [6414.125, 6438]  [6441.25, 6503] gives -0.034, 1.75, 2.79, 2.94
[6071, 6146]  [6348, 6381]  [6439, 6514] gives 0.151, 2.45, 2.42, 2.93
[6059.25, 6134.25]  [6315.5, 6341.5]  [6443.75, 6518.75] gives 0.117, 2.44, 2.48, 2.96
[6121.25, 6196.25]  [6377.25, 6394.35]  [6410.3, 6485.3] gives 0.258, 2.04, 2.11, 2.85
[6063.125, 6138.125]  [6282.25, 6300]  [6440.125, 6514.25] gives 0.336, 2.43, 1.97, 2.94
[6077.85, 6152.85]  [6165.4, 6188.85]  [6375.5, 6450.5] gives 0.372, 2.44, 1.75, 2.58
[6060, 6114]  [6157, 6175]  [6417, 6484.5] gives 0.484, 2.46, 1.63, 2.86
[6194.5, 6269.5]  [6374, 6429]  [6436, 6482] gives 0.033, 1.73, 2.51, 2.87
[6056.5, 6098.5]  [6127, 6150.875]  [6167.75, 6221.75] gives -0.188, 2.46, 2.48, 1.75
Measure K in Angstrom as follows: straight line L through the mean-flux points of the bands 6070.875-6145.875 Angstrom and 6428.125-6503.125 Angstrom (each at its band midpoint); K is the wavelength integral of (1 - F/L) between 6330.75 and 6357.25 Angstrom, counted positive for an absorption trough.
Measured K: 1.66 Angstrom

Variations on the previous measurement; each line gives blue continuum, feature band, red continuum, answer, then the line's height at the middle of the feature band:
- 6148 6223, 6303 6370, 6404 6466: -1.30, 2.4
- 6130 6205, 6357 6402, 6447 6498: 5.34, 2.64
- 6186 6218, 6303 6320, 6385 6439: -0.93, 2.2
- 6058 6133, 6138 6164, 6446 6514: 2.57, 2.52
